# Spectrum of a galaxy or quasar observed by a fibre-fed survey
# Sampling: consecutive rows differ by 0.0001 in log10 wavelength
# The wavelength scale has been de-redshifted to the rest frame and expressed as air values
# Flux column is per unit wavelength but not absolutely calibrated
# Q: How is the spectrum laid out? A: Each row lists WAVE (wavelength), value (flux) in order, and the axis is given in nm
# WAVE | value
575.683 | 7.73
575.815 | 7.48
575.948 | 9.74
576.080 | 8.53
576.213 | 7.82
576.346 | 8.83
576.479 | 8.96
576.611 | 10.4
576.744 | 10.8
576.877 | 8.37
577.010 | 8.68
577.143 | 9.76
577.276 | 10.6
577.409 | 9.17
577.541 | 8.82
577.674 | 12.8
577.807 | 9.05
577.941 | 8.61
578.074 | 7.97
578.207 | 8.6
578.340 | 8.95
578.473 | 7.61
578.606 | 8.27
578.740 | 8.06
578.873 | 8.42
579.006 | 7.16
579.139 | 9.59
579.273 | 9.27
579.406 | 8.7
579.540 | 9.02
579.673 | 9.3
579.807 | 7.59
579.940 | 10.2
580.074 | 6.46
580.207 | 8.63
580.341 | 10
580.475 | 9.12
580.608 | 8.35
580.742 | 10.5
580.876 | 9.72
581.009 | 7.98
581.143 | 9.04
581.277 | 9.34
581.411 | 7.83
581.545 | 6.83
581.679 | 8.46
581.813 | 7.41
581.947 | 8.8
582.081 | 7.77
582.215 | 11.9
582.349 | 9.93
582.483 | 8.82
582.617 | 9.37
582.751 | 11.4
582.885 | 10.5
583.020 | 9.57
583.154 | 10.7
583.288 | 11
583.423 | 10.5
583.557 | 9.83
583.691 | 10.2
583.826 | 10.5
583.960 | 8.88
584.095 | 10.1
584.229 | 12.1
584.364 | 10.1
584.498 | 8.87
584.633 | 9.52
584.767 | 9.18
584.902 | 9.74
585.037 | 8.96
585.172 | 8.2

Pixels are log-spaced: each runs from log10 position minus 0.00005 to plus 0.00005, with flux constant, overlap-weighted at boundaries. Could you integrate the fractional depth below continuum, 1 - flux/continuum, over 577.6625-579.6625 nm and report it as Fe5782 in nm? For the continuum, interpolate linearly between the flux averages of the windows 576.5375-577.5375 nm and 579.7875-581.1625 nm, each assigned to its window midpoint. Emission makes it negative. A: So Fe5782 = 0.13 nm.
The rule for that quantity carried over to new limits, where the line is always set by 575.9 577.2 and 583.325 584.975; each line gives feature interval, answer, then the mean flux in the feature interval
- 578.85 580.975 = 0.15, 8.88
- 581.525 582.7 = 0.10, 8.93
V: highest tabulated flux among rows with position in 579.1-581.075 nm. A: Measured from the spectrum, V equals 10.5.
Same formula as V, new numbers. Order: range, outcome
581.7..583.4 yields 11.9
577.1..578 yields 12.8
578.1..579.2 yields 9.59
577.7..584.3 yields 12.1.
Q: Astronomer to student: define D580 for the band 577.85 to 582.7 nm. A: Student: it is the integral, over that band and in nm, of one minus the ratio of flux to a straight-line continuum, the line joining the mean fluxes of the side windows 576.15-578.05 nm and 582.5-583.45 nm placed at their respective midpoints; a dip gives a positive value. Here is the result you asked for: 0.59 nm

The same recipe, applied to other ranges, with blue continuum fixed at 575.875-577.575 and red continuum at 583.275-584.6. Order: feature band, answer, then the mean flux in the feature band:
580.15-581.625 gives 0.14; 8.84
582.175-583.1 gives -0.02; 10.2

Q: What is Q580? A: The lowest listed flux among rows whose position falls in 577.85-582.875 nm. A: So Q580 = 6.46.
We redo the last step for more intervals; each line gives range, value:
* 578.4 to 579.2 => 7.16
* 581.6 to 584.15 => 7.41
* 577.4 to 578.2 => 7.97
